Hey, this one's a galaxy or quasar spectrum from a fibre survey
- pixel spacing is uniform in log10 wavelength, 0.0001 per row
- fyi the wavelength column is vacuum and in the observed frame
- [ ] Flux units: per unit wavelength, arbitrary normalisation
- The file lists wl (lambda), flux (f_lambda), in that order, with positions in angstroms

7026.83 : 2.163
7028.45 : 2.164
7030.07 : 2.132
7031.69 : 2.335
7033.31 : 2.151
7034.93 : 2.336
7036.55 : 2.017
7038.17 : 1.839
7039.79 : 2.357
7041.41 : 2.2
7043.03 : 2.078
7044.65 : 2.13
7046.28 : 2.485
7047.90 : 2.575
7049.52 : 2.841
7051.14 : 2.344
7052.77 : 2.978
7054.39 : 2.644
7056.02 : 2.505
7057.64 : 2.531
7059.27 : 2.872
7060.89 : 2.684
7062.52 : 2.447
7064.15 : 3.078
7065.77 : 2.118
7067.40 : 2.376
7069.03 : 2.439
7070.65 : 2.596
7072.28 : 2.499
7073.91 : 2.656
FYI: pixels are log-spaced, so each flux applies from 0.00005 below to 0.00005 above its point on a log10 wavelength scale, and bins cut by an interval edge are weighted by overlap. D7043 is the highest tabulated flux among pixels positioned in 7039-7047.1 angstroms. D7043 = 2.485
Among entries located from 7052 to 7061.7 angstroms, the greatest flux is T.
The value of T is 2.978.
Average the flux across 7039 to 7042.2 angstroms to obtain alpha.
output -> 2.28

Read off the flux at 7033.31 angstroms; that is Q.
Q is 2.151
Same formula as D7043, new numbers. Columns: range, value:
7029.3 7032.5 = 2.335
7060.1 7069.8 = 3.078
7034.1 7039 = 2.336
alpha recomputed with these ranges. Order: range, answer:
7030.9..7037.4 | 2.21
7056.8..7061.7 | 2.7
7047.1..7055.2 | 2.68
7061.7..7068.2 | 2.5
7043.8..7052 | 2.47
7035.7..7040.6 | 2.07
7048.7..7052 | 2.6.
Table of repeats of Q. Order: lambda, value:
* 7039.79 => 2.357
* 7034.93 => 2.336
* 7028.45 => 2.164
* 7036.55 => 2.017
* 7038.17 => 1.839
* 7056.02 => 2.505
